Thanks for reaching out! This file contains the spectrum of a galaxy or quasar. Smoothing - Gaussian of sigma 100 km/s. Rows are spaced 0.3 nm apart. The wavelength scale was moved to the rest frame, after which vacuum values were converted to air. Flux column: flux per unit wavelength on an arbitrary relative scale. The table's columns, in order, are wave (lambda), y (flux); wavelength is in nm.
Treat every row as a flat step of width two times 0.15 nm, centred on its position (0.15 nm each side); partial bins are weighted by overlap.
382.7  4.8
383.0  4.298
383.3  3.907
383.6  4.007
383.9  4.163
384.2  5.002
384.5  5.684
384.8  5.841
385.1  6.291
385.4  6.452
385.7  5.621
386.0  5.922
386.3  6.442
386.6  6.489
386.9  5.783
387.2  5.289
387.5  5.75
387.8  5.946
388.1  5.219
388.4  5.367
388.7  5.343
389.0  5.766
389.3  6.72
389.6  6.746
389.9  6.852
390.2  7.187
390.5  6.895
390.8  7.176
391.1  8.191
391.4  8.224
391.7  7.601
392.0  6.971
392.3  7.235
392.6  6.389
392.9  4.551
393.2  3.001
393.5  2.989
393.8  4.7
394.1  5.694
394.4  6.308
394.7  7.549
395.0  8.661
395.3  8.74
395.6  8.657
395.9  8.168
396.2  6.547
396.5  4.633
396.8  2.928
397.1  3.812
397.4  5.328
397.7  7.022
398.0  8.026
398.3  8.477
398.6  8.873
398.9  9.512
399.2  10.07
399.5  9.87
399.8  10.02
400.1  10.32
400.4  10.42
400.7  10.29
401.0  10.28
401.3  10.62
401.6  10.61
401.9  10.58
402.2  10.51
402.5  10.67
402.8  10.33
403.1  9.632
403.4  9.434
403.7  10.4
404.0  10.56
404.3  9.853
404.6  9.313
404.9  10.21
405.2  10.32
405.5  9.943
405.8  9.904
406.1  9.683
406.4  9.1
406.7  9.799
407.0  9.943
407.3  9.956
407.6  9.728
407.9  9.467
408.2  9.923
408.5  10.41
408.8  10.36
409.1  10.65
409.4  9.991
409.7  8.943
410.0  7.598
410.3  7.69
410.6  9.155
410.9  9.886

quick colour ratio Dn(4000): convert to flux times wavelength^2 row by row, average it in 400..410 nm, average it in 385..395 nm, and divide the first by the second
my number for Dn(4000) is 1.7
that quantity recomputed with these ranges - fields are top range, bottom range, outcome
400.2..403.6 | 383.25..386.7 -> 2.03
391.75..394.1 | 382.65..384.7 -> 1.21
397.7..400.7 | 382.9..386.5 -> 1.90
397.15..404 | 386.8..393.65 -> 1.64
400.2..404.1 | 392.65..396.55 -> 1.72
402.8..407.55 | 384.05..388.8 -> 1.88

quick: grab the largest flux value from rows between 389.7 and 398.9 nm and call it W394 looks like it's 9.512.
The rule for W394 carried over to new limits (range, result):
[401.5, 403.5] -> 10.67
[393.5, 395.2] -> 8.661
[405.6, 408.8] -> 10.41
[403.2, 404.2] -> 10.56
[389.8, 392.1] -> 8.224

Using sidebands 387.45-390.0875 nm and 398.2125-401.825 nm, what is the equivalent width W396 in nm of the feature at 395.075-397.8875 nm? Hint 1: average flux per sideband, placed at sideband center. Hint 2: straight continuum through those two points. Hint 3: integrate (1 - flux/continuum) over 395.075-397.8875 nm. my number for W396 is 0.769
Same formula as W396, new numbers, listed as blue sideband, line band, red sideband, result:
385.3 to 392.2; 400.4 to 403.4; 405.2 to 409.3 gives -0.48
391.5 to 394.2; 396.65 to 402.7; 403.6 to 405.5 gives -0.47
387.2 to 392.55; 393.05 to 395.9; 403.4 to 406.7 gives 0.49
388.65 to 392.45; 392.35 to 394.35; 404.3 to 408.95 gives 0.73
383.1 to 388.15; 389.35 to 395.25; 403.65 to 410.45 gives 0.24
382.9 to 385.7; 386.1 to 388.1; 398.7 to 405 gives 0.00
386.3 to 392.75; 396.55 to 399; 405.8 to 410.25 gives 0.42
